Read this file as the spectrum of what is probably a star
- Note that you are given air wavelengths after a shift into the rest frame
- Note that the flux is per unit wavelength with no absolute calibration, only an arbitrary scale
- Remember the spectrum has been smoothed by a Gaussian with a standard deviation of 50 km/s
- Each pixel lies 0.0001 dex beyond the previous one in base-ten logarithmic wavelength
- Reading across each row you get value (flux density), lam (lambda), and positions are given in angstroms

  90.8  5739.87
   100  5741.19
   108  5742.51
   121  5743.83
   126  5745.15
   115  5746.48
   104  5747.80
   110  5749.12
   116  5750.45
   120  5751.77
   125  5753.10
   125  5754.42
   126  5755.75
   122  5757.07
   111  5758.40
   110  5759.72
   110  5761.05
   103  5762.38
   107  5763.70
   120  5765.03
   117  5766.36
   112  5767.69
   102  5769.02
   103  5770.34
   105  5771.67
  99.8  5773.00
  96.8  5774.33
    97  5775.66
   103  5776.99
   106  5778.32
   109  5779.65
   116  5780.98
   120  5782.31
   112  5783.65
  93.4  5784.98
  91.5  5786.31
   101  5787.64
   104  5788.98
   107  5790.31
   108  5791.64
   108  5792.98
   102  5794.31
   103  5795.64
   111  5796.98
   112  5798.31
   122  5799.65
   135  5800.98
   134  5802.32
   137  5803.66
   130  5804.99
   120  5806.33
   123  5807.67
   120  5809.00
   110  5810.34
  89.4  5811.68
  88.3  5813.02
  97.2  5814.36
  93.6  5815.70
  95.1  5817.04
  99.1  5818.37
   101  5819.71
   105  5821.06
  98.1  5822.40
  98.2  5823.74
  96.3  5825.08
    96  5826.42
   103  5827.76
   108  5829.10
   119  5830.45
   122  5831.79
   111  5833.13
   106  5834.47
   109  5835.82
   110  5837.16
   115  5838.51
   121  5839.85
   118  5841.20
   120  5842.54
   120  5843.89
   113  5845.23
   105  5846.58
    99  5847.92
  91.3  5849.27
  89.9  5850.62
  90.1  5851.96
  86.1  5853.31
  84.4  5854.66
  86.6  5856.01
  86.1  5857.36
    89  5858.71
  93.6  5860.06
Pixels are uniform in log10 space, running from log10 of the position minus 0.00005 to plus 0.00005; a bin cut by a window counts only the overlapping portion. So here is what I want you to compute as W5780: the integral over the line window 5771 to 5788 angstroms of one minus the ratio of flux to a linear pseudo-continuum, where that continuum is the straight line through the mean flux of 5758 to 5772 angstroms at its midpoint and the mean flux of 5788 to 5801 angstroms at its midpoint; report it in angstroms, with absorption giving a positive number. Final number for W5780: 0.9 angstroms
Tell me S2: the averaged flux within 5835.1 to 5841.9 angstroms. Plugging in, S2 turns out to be 115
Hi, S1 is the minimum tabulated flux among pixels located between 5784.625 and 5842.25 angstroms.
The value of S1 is 88.3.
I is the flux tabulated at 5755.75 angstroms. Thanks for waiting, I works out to 126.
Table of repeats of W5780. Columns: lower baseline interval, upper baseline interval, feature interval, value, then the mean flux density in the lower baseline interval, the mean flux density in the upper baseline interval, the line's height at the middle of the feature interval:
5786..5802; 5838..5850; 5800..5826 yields 0.3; 110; 111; 110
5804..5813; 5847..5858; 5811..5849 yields -1.5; 114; 89.6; 102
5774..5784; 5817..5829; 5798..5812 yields -2.6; 108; 99.8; 103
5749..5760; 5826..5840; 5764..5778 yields 1.4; 119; 111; 117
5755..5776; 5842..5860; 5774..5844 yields -4.2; 109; 96.6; 103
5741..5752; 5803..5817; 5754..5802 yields 1.1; 114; 110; 112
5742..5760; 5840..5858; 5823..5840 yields -0.9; 117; 99.8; 103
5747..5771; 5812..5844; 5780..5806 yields -0.8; 114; 106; 110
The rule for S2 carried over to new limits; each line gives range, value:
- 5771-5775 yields 100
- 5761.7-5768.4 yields 112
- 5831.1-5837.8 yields 112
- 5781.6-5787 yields 104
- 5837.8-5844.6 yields 119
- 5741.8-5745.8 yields 118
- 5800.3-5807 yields 131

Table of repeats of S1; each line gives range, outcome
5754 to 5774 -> 99.8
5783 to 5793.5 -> 91.5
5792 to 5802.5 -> 102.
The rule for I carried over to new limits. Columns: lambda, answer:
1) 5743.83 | 121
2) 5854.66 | 84.4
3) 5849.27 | 91.3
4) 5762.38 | 103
